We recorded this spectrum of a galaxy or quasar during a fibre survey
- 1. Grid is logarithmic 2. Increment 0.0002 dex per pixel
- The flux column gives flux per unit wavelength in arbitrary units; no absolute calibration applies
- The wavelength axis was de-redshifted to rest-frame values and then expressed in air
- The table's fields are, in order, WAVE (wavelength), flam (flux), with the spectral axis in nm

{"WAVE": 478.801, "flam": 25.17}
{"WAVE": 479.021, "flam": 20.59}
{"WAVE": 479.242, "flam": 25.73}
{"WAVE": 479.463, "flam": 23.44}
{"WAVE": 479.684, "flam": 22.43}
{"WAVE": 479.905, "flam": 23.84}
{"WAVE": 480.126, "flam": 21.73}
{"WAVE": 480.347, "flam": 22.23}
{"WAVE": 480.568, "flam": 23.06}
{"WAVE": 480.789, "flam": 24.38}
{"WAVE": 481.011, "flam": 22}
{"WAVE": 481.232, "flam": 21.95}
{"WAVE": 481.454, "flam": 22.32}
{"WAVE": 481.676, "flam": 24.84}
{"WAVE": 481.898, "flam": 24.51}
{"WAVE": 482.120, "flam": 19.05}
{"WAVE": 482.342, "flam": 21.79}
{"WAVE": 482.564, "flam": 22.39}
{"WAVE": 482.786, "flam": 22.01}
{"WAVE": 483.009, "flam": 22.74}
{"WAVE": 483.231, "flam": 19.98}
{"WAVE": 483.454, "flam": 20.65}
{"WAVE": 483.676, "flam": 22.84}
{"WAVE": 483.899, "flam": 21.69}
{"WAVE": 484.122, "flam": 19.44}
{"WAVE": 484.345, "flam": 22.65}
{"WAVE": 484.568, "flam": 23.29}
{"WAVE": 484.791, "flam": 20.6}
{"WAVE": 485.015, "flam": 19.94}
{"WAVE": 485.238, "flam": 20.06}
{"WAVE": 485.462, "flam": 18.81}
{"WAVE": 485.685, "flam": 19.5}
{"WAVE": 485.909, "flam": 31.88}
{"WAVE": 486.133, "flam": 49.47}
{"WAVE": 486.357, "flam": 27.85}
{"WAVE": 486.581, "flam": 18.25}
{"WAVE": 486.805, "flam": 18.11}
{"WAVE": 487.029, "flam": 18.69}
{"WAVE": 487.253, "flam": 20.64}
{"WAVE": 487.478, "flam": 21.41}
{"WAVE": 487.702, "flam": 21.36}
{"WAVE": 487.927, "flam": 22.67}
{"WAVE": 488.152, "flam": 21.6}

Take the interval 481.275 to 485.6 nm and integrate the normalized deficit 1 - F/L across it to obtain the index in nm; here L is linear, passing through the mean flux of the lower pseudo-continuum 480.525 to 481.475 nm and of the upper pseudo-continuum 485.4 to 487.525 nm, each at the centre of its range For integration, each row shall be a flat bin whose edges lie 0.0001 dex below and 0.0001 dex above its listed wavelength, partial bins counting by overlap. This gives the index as 0.37 nm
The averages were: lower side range 22.8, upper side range 24.7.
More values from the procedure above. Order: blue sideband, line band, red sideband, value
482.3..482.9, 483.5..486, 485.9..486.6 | 0.61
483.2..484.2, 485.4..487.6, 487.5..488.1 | -0.30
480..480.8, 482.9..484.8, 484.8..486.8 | 0.20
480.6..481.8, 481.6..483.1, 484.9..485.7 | -0.02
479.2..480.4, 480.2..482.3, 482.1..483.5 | -0.03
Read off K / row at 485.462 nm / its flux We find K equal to 18.81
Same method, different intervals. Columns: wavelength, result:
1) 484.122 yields 19.44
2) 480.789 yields 24.38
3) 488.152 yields 21.6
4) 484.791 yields 20.6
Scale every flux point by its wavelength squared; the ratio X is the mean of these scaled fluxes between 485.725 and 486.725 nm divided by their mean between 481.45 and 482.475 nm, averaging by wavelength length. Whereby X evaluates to 1.4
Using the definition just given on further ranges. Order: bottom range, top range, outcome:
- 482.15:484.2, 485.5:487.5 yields 1.18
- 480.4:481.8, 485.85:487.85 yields 1.11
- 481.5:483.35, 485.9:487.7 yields 1.16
